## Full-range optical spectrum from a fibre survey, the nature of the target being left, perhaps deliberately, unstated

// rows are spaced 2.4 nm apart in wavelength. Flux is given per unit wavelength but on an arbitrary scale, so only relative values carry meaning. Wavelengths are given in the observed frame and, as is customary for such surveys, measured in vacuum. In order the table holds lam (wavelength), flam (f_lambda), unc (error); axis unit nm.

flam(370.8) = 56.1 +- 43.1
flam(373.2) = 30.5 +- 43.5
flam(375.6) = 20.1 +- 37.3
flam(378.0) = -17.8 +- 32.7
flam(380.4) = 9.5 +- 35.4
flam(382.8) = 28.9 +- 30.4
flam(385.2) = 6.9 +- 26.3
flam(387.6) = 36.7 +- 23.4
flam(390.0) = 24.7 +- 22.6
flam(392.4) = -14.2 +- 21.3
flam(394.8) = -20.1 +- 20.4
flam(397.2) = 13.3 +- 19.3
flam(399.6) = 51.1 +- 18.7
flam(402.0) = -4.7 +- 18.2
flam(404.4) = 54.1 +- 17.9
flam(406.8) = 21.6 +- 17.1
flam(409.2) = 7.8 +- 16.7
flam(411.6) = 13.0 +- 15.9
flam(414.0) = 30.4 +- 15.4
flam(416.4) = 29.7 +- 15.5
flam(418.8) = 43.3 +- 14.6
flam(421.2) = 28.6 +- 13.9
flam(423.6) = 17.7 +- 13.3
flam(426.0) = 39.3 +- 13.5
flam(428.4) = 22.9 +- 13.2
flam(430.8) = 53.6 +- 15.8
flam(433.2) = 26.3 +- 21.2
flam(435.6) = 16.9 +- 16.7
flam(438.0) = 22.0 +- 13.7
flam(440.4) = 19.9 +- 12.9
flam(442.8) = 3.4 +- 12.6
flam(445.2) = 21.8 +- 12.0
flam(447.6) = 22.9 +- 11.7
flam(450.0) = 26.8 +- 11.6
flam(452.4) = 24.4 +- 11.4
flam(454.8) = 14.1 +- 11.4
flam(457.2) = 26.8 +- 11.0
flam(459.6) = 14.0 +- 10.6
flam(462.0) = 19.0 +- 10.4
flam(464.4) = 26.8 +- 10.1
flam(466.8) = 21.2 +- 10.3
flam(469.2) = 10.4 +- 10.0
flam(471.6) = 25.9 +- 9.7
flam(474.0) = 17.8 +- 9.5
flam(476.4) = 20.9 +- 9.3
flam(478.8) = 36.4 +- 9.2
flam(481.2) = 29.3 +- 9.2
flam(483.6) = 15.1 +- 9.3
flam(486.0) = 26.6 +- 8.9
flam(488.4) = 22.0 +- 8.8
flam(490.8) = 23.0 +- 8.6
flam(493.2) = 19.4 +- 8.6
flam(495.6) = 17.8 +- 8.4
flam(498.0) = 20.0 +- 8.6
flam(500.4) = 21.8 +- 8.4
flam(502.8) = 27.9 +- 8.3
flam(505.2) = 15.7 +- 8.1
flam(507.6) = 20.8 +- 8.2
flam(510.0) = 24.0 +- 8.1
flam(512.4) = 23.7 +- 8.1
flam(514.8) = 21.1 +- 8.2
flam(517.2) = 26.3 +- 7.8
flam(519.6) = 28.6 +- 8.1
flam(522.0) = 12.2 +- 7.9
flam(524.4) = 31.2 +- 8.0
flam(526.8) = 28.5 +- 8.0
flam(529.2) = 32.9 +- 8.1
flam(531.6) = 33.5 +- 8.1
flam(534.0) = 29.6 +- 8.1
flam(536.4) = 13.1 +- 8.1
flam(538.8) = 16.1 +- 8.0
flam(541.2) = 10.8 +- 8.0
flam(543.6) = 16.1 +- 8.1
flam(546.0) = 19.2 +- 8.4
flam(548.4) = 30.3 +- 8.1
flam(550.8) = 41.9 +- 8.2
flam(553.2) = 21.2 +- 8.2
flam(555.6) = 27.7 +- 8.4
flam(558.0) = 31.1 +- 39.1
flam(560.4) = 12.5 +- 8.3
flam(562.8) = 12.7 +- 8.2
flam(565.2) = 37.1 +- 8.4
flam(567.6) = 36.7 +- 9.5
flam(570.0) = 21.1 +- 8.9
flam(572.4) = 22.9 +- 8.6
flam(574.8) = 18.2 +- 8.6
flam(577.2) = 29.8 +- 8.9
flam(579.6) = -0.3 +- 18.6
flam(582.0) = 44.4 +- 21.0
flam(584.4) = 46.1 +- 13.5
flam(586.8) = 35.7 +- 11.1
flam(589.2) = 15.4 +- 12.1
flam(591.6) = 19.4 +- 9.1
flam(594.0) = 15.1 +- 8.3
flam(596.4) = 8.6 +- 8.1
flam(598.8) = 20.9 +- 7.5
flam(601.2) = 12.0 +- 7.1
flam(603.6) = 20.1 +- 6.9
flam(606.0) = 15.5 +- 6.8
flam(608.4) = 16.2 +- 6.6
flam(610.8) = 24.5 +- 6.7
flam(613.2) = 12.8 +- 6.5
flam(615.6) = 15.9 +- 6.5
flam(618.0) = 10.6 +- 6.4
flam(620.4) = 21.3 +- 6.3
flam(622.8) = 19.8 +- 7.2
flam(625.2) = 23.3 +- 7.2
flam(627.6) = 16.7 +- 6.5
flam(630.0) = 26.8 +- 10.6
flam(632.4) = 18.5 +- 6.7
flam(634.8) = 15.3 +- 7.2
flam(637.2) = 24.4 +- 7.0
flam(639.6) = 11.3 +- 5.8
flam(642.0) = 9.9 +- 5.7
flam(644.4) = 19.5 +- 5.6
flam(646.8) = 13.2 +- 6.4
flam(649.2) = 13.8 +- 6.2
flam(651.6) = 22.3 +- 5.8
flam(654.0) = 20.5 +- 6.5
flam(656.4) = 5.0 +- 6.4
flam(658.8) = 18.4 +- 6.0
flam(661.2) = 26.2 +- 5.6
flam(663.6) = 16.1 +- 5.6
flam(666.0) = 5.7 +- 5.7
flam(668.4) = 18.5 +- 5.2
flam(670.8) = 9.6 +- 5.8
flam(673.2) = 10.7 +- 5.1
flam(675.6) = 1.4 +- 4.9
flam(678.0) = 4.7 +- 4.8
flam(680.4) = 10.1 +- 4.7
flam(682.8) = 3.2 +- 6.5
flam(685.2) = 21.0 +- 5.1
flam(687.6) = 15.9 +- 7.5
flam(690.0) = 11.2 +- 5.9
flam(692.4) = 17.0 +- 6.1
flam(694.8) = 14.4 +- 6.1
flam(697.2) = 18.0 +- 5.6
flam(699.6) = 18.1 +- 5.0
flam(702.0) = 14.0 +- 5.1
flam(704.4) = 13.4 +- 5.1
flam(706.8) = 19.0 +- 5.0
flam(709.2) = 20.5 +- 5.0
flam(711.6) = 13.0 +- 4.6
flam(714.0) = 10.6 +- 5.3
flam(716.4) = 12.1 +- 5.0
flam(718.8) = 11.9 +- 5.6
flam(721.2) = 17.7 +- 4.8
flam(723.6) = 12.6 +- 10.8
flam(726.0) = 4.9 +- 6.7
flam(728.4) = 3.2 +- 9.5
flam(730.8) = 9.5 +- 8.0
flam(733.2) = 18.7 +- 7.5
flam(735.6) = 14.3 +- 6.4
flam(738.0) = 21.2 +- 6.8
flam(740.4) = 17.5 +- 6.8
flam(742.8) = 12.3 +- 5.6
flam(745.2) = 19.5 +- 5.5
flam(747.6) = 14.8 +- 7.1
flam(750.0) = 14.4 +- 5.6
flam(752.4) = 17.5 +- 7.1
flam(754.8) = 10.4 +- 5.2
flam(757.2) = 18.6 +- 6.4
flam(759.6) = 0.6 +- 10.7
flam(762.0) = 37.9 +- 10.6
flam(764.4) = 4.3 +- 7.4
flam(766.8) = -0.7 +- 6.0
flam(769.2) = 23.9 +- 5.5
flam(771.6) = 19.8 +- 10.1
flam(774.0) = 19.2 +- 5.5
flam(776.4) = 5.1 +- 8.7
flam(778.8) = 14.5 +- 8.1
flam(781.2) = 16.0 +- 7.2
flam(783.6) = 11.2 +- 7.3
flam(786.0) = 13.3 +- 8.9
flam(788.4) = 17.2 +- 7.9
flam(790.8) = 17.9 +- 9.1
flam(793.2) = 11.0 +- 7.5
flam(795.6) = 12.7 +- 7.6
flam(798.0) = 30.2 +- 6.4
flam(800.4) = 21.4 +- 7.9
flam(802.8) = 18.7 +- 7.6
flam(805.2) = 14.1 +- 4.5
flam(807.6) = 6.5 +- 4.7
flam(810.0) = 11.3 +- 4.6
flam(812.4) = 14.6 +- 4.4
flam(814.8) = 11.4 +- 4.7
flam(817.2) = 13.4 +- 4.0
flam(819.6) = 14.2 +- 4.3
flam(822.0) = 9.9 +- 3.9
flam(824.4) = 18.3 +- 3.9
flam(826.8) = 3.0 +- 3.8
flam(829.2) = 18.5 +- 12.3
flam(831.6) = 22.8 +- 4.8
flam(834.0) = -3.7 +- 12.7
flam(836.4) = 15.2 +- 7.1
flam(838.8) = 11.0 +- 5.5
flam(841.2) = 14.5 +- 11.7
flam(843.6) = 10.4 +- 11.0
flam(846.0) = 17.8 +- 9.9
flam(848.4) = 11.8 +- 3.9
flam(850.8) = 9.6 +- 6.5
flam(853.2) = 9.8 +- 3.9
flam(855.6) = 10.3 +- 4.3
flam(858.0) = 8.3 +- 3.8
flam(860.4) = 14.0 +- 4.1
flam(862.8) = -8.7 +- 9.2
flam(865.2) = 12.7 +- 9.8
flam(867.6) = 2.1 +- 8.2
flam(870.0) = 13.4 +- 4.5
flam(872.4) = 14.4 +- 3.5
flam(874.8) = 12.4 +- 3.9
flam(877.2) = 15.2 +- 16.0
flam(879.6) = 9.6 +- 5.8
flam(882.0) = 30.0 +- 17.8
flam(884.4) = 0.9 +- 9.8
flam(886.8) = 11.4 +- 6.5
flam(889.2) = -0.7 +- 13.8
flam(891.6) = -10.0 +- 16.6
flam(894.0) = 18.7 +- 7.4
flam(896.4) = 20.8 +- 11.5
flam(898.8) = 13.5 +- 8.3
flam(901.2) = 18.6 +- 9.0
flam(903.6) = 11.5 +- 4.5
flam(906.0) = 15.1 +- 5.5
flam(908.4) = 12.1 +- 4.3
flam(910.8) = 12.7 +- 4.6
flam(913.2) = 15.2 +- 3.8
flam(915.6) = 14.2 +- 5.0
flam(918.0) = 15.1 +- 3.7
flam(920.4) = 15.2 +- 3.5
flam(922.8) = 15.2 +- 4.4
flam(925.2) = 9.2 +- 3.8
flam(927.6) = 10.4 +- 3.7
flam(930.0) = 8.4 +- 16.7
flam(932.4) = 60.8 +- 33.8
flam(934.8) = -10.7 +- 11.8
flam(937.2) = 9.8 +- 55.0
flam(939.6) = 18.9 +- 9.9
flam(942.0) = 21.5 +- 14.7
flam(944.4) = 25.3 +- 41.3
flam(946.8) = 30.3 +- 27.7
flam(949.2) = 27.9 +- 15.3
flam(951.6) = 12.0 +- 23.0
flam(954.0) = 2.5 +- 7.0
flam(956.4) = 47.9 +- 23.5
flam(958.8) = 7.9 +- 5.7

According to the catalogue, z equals 1.60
